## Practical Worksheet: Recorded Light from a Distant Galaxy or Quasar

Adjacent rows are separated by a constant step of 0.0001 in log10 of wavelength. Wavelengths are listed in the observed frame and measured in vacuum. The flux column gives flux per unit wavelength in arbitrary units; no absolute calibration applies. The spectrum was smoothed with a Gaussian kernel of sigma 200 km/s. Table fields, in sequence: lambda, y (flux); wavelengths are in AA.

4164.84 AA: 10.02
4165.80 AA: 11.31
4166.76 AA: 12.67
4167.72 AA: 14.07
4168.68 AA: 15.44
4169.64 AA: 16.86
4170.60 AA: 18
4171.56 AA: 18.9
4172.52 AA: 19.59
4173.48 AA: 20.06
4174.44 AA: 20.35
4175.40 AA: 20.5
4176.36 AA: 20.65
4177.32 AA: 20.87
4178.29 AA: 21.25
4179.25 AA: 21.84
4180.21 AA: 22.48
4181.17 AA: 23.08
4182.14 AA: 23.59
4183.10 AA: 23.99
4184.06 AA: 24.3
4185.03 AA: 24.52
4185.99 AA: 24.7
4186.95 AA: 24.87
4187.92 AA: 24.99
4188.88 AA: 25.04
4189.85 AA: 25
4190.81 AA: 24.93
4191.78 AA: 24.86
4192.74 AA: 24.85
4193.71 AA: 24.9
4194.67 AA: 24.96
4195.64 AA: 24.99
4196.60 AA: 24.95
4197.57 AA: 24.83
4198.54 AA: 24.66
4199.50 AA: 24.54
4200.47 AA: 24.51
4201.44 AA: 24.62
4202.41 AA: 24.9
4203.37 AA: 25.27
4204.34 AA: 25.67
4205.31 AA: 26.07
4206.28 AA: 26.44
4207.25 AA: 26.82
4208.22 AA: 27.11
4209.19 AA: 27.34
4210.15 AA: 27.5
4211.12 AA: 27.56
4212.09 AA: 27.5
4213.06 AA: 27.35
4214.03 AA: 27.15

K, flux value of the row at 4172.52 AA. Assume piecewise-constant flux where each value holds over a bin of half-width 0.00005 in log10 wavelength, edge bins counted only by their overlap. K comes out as 19.59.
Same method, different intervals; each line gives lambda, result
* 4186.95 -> 24.87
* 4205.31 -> 26.07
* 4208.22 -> 27.11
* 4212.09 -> 27.5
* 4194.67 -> 24.96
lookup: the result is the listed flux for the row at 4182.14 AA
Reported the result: 23.59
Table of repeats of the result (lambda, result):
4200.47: 24.51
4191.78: 24.86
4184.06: 24.3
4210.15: 27.5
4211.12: 27.56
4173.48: 20.06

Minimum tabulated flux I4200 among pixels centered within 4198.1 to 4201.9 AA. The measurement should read 24.51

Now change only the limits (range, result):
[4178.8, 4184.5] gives 21.84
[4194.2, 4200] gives 24.54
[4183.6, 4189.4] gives 24.3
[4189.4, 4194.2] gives 24.85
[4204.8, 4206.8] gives 26.07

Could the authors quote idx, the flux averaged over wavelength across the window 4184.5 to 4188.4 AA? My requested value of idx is 24.8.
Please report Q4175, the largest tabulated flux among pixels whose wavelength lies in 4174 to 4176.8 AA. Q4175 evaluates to 20.65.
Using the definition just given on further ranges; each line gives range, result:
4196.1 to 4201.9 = 24.95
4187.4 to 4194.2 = 25.04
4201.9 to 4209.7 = 27.34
